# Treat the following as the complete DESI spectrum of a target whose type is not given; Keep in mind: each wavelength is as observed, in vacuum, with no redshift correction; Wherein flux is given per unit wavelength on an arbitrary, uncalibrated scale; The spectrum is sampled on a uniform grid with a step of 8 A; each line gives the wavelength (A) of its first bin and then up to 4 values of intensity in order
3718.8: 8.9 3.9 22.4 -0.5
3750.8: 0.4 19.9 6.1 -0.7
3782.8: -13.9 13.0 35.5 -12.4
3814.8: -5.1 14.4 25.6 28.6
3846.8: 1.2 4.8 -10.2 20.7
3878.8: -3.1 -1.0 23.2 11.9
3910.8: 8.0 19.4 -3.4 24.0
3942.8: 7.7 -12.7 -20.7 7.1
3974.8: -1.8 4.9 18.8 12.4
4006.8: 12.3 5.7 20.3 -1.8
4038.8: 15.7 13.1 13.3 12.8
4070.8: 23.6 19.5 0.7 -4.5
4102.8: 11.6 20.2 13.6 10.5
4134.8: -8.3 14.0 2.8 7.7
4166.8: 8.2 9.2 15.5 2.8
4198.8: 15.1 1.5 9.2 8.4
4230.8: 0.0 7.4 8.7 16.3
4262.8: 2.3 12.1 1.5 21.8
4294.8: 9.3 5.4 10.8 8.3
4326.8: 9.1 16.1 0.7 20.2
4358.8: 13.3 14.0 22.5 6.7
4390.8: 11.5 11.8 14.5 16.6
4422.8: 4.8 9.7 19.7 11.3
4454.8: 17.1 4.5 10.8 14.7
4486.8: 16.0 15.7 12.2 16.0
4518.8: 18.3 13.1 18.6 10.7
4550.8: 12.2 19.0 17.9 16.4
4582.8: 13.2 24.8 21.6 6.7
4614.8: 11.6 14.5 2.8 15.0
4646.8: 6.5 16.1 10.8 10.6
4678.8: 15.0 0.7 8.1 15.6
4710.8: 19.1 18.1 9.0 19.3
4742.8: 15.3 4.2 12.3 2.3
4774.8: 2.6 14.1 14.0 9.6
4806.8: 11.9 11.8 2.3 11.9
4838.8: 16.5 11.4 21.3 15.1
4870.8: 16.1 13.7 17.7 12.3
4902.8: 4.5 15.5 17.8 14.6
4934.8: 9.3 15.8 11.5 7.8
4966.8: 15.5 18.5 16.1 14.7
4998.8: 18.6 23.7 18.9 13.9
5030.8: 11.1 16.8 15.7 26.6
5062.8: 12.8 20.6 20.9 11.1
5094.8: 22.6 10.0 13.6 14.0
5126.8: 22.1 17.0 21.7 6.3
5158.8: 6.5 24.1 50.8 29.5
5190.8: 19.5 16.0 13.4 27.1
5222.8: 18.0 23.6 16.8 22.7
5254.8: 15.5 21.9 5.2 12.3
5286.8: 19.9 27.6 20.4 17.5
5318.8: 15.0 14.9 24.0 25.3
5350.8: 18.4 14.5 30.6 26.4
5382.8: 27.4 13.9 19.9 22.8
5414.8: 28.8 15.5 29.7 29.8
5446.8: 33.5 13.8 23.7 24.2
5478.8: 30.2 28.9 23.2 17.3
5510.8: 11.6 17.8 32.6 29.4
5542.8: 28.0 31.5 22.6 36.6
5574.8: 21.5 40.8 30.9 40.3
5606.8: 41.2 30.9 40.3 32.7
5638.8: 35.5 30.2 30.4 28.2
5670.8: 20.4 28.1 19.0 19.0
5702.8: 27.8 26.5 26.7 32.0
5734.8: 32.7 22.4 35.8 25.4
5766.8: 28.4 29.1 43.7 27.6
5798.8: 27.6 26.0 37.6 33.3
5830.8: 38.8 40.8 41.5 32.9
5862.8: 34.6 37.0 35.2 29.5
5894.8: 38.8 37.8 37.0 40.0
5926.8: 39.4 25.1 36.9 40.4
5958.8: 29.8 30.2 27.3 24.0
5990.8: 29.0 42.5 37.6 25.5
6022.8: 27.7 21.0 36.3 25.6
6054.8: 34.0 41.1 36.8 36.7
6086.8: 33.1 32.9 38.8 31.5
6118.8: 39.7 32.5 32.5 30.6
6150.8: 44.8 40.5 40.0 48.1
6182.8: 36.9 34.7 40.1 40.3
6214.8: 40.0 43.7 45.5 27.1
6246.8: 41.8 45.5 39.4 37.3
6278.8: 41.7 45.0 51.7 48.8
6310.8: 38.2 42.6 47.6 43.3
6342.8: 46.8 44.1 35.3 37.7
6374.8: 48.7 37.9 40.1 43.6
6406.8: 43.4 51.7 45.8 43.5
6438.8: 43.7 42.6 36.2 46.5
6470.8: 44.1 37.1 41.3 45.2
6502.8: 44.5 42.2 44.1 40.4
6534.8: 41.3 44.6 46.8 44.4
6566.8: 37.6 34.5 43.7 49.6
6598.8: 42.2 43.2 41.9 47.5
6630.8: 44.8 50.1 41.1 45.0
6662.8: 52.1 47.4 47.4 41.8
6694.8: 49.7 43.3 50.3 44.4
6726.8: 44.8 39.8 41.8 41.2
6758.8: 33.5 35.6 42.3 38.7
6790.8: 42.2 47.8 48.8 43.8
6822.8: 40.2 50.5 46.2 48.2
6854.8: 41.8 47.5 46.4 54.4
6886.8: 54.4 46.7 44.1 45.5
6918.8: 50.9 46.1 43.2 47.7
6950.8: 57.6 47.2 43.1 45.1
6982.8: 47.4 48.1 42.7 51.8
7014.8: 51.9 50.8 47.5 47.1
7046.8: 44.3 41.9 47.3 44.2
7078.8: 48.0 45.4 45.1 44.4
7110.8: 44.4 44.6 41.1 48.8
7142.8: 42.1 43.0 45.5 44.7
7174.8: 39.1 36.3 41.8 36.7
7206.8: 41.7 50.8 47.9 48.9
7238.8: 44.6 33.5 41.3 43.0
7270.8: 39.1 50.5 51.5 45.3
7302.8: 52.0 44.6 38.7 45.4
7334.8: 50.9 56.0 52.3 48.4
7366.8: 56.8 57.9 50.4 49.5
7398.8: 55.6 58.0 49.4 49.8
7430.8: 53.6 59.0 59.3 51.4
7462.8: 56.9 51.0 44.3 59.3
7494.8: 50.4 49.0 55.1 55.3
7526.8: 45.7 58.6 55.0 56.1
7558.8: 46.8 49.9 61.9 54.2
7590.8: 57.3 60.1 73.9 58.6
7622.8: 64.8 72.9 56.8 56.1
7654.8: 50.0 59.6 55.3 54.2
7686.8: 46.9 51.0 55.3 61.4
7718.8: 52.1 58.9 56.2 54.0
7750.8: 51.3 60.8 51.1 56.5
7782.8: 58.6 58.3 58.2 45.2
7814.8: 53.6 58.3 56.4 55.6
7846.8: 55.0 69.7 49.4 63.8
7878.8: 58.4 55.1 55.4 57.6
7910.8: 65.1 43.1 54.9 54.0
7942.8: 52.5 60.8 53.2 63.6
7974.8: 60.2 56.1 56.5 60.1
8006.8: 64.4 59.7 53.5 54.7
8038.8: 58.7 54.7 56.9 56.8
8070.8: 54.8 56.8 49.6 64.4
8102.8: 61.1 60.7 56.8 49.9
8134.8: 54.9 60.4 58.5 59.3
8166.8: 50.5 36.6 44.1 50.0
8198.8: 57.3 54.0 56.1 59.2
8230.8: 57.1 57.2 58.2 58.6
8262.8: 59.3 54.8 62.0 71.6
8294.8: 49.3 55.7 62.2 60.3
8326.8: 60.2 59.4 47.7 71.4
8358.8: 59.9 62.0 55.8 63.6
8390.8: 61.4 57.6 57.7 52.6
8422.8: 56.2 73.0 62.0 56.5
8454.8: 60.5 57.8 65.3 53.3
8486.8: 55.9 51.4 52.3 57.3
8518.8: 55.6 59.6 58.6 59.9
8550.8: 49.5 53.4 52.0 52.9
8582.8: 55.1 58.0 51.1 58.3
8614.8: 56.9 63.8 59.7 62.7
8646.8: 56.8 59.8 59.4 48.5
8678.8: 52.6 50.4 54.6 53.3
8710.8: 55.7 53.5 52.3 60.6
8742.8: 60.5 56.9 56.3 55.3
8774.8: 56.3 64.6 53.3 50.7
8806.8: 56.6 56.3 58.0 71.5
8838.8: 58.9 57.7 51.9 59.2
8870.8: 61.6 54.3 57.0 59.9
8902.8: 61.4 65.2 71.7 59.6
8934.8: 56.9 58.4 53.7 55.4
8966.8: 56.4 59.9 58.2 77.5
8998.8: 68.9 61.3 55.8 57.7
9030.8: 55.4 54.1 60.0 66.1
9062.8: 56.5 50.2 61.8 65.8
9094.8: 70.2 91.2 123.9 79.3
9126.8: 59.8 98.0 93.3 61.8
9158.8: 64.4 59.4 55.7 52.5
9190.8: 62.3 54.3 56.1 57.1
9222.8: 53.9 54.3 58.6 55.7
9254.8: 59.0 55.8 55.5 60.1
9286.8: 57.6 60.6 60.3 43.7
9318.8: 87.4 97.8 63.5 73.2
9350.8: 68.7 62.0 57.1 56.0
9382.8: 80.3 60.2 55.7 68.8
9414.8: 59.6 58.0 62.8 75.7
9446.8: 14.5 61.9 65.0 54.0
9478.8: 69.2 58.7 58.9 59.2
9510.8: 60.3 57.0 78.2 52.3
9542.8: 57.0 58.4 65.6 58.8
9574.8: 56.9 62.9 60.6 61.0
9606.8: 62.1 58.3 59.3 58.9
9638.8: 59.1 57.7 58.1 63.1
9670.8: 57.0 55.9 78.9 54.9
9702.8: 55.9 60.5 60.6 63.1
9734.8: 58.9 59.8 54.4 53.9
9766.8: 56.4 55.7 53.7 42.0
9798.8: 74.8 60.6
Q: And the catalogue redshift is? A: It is 0.39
